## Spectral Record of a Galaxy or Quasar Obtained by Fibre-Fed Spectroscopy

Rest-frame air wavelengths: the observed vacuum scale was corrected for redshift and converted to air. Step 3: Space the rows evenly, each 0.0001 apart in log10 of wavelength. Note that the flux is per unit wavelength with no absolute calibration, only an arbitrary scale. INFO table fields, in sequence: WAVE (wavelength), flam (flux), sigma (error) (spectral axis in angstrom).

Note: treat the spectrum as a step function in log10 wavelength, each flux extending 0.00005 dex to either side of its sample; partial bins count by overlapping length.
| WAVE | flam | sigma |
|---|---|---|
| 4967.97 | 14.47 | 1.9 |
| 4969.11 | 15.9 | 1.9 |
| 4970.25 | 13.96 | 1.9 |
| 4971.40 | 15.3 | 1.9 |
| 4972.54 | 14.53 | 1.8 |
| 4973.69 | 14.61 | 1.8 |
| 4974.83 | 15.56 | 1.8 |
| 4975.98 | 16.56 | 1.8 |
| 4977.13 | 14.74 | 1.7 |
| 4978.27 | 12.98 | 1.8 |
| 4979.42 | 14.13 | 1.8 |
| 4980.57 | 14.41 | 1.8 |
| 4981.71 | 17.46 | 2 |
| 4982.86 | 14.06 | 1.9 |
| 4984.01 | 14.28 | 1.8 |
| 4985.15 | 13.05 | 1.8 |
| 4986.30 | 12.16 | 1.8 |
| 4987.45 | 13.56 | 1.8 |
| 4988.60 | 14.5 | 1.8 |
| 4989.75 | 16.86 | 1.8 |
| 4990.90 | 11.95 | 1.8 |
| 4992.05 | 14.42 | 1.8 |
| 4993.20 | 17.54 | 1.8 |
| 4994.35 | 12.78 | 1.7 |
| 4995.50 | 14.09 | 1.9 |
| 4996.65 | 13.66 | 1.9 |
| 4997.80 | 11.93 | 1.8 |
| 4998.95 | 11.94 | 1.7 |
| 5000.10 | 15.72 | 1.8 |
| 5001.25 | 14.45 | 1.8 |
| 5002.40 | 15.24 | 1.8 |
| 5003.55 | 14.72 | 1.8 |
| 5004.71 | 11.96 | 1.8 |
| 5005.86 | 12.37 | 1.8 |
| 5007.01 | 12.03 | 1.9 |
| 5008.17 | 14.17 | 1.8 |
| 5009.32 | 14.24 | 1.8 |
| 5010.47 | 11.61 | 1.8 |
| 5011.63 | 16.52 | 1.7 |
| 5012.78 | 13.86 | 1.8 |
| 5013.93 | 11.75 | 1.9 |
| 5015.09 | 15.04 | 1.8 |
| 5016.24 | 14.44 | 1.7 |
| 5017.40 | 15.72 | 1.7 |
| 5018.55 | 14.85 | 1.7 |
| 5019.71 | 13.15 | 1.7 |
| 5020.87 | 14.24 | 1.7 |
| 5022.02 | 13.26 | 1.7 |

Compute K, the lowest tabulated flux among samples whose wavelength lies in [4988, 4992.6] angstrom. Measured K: 11.95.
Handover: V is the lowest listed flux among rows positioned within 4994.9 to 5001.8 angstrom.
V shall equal 11.93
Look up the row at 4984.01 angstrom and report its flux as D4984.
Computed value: 14.28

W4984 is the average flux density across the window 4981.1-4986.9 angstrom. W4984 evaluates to 14.2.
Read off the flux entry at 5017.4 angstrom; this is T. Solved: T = 15.72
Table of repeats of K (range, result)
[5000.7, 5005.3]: 11.96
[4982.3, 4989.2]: 12.16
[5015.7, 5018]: 14.44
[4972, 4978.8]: 12.98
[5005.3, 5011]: 11.61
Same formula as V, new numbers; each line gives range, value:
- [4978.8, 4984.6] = 14.06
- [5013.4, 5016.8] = 11.75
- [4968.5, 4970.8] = 13.96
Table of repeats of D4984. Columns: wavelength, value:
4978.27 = 12.98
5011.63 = 16.52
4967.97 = 14.47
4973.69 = 14.61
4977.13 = 14.74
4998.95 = 11.94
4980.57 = 14.41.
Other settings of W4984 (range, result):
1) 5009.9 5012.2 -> 14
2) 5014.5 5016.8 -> 14.7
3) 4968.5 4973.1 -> 14.9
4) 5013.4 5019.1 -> 14.4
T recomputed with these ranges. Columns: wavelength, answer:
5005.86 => 12.37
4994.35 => 12.78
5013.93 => 11.75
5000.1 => 15.72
